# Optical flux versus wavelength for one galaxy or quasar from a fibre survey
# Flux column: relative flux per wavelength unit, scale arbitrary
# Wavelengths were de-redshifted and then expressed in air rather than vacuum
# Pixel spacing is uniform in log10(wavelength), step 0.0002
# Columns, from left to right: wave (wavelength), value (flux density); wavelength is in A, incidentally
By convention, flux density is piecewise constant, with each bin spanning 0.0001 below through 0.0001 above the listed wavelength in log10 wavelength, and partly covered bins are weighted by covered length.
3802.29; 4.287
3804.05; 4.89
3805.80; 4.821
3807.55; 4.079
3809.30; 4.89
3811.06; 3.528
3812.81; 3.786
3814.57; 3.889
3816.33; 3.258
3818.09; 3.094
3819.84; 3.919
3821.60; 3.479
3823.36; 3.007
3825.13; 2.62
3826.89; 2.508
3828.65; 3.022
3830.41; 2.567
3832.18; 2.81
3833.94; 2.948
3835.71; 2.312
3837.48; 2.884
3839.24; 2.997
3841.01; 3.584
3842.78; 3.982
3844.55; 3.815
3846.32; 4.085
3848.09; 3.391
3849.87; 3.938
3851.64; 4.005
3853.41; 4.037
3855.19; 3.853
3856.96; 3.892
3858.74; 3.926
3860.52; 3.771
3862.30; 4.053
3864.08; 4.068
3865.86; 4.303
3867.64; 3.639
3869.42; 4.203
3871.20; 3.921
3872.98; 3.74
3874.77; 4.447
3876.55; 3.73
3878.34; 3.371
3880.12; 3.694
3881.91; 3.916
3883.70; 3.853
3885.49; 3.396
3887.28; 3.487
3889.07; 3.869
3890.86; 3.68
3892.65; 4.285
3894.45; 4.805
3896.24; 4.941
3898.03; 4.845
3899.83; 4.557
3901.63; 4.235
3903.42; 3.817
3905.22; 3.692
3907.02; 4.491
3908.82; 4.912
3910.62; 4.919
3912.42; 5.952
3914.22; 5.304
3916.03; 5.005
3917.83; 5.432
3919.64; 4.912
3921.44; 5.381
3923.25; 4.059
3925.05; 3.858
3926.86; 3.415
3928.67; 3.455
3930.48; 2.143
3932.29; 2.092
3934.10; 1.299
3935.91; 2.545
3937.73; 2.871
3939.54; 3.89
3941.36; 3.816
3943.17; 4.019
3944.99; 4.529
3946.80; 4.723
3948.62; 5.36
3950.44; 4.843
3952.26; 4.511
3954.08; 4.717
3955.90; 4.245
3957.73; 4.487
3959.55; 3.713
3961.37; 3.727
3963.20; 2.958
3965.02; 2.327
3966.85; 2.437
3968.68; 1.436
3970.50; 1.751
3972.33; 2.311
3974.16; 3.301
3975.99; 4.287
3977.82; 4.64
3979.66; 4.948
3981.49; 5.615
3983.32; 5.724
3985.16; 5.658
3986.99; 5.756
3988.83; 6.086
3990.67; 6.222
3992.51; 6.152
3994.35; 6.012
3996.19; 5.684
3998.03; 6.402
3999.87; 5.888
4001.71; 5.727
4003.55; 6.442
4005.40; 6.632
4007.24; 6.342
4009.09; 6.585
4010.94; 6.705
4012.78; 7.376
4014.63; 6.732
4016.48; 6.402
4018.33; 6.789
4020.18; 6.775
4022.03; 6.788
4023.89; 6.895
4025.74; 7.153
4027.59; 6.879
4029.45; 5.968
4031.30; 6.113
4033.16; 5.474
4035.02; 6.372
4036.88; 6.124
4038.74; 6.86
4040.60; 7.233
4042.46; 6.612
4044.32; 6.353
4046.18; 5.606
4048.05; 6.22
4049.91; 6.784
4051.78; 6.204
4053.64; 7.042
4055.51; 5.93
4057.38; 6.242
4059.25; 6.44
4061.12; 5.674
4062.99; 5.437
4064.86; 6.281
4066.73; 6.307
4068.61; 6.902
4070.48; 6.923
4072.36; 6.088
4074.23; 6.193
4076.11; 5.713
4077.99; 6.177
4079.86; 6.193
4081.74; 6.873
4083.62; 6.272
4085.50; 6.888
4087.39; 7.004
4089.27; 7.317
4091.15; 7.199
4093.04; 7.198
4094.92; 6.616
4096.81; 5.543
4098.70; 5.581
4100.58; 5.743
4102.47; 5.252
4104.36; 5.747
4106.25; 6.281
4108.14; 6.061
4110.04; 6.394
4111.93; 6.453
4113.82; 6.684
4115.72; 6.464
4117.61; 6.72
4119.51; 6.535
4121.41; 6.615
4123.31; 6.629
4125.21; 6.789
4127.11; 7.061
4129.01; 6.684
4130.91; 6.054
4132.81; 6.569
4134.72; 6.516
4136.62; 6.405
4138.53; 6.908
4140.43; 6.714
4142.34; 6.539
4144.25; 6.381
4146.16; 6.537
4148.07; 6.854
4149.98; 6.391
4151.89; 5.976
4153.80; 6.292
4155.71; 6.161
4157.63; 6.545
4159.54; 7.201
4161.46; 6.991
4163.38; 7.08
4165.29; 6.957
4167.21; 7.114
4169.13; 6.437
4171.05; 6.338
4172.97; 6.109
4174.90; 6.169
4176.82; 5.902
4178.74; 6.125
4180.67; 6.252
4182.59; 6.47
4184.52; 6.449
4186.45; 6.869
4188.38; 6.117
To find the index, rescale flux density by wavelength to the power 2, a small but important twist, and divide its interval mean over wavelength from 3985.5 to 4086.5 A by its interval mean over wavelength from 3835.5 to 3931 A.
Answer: 1.7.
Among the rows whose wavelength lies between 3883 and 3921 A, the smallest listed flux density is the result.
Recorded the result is 3.396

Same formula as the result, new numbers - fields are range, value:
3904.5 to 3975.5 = 1.299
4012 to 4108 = 5.252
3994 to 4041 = 5.474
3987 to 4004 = 5.684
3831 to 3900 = 2.312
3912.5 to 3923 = 4.912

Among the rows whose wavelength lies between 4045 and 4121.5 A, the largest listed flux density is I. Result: 7.317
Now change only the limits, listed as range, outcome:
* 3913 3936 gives 5.432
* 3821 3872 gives 4.303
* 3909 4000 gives 6.402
